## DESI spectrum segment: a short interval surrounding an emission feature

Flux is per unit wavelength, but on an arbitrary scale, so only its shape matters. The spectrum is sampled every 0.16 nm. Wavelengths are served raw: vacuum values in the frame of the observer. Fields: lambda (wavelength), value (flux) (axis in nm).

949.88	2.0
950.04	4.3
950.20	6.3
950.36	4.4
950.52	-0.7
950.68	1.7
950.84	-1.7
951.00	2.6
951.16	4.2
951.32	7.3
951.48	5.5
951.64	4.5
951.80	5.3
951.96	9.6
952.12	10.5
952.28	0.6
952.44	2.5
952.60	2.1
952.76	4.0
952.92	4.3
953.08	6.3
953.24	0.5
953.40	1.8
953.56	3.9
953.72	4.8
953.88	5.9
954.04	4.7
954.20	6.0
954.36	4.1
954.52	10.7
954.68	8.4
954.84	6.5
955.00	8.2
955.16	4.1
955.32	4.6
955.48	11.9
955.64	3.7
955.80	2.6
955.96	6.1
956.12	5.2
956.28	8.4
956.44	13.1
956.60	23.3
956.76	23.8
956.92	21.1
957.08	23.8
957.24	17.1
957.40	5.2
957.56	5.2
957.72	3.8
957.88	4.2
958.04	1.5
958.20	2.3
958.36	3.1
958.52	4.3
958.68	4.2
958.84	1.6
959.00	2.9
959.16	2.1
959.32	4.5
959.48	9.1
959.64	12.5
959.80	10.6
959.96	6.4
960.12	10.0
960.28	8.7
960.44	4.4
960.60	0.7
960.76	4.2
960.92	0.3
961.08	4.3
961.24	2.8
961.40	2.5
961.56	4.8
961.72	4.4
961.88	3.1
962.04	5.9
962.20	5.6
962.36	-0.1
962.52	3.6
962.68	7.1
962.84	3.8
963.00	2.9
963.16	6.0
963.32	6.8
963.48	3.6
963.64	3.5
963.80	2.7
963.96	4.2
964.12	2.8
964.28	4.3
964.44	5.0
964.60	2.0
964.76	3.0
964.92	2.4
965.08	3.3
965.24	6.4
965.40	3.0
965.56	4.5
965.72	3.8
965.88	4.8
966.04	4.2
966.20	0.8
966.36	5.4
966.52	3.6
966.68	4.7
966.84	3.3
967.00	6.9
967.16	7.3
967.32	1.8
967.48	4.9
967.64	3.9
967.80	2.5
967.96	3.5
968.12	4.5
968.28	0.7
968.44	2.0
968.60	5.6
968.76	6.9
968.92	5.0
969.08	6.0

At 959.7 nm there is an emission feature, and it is [N II]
